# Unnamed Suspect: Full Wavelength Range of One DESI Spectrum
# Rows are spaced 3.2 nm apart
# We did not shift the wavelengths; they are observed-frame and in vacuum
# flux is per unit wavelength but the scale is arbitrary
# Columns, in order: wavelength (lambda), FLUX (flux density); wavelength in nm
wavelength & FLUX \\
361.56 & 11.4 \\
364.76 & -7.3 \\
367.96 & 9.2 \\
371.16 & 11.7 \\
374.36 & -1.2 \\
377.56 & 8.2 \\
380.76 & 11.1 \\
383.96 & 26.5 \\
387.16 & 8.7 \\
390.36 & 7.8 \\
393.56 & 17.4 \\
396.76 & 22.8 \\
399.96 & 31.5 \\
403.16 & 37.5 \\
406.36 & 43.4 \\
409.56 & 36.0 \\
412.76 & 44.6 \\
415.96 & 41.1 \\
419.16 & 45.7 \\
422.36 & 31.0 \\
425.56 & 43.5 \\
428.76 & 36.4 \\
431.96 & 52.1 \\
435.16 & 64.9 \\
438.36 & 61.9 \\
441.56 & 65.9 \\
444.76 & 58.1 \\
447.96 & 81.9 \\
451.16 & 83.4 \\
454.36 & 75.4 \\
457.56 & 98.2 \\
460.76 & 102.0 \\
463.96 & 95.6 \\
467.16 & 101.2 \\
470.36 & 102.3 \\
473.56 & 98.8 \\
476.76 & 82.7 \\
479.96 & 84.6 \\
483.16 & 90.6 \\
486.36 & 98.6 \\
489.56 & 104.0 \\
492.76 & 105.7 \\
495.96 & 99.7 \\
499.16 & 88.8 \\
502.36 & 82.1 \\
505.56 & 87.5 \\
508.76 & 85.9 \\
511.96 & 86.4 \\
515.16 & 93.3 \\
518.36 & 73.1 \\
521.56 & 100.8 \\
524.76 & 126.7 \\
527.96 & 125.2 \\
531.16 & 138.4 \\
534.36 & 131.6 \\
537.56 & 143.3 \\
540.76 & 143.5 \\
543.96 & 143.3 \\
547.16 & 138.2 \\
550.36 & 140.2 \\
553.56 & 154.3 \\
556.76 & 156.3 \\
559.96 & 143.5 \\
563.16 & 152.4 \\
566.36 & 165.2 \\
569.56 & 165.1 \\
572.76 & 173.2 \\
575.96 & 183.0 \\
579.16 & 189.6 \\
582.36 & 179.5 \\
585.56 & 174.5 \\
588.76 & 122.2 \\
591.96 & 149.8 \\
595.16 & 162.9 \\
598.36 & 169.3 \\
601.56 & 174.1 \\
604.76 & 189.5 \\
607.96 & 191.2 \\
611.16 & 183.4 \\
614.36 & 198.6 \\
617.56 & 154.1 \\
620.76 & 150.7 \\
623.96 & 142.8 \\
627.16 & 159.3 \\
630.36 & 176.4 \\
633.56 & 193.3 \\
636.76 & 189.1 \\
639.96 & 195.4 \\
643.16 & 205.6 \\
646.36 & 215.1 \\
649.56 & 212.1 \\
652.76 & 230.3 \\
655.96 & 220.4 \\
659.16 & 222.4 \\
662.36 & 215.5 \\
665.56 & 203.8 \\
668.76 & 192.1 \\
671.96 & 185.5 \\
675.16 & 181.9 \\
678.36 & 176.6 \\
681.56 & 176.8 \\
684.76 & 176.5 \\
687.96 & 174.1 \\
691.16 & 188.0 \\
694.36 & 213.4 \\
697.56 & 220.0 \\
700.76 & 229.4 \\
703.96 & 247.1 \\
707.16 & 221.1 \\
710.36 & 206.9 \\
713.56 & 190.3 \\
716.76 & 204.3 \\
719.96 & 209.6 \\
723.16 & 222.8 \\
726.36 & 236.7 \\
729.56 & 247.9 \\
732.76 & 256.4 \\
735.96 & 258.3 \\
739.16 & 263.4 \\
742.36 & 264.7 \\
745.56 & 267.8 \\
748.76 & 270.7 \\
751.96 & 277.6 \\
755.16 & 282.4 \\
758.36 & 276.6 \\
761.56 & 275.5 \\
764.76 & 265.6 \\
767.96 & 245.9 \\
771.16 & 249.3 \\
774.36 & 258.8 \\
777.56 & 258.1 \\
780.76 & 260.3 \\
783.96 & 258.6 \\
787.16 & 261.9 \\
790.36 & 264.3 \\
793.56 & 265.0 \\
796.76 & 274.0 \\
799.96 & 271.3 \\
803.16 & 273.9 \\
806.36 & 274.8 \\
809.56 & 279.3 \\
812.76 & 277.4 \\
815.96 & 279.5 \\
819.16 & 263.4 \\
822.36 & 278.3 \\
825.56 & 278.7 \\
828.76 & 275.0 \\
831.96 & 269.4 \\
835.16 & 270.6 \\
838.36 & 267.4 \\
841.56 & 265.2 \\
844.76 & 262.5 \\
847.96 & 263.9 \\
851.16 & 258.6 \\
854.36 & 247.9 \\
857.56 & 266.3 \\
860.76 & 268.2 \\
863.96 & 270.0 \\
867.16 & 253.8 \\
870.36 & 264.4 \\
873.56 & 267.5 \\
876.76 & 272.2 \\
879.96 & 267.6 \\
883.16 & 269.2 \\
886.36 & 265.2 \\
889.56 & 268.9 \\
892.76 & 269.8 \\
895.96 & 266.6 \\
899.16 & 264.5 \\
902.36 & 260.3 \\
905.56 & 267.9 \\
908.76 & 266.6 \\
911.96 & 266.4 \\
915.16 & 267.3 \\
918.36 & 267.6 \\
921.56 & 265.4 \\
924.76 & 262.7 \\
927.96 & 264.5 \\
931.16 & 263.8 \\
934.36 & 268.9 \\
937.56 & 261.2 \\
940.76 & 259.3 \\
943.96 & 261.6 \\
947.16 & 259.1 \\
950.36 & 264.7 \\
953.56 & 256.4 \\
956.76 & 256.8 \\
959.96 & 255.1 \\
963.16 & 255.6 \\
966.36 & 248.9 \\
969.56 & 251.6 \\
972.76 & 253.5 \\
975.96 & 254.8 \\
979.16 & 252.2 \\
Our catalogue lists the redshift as 0.00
